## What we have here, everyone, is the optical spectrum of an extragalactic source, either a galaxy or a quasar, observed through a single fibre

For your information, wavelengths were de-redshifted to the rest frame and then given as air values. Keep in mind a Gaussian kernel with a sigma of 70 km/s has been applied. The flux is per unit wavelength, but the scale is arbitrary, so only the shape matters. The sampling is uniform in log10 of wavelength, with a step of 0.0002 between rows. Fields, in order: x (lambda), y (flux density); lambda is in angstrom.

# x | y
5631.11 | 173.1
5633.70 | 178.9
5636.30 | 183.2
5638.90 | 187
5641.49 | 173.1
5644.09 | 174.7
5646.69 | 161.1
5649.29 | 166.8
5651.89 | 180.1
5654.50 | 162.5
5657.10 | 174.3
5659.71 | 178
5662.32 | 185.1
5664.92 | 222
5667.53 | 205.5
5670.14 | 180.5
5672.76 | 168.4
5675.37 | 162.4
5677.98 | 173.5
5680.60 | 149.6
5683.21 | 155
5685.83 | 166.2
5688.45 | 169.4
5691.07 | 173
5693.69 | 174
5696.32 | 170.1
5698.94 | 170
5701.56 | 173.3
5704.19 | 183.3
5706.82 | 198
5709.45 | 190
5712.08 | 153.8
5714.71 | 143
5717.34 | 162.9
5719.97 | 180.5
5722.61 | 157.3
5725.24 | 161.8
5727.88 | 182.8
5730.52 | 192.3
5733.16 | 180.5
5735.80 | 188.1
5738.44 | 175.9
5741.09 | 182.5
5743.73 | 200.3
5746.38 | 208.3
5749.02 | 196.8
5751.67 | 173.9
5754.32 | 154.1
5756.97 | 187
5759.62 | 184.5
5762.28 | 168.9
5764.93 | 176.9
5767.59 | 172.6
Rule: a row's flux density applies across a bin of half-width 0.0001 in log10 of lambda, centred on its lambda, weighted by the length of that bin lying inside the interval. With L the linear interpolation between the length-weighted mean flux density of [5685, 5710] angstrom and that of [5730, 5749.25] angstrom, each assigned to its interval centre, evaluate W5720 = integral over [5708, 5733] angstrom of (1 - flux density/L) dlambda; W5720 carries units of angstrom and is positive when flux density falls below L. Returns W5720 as 1.9 angstrom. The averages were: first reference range 176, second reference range 190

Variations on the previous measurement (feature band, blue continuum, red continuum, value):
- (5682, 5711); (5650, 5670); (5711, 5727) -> -0.80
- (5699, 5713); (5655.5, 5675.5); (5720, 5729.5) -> -0.38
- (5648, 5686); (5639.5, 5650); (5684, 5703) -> -1.16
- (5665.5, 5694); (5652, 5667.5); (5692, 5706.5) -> 1.40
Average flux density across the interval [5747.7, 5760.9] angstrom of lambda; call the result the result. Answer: 179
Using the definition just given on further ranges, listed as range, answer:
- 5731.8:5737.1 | 184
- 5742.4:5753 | 195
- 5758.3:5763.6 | 176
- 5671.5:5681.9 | 164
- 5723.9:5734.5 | 179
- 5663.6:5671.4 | 203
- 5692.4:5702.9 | 172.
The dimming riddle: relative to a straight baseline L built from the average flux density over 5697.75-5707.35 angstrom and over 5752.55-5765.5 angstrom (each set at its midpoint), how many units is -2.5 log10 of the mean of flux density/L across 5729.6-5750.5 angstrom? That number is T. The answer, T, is -0.09 mag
